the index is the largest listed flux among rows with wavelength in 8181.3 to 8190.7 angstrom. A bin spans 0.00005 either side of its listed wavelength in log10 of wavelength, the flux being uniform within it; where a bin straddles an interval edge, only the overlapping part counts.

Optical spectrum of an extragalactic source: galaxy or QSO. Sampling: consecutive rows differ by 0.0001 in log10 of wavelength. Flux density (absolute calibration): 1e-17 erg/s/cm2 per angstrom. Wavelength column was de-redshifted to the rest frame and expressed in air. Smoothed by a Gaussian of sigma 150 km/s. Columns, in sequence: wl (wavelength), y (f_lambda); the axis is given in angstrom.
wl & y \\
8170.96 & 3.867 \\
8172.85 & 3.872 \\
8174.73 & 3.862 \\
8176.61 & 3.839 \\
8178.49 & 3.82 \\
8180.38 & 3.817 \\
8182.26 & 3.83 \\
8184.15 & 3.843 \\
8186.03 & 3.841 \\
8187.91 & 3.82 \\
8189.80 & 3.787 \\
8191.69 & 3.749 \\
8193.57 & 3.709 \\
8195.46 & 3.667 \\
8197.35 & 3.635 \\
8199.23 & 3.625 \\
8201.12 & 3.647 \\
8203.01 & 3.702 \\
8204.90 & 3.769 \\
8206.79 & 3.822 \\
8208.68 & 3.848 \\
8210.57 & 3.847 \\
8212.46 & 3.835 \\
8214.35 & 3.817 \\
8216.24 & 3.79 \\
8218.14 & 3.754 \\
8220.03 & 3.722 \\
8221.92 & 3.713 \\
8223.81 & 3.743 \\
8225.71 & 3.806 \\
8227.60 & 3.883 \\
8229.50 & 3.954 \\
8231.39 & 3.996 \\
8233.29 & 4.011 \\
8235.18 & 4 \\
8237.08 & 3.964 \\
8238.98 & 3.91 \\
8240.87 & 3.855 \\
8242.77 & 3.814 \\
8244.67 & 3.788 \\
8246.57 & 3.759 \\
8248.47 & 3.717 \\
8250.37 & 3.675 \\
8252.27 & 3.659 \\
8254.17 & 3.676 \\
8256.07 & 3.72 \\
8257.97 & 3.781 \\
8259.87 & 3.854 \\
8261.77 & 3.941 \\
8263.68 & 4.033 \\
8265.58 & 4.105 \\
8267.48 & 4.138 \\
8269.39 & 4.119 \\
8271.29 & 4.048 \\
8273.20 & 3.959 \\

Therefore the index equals 3.843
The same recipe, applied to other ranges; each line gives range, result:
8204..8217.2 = 3.848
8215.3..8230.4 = 3.954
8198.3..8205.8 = 3.769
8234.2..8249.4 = 4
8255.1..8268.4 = 4.138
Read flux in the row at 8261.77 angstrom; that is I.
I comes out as 3.941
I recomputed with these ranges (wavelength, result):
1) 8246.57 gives 3.759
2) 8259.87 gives 3.854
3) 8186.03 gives 3.841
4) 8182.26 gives 3.83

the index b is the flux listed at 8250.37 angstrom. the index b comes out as 3.675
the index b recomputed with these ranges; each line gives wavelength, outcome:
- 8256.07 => 3.72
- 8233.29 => 4.011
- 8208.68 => 3.848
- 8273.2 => 3.959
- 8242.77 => 3.814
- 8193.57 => 3.709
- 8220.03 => 3.722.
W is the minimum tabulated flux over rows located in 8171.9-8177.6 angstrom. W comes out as 3.839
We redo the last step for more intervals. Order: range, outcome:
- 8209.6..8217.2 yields 3.79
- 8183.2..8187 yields 3.841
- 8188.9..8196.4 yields 3.667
